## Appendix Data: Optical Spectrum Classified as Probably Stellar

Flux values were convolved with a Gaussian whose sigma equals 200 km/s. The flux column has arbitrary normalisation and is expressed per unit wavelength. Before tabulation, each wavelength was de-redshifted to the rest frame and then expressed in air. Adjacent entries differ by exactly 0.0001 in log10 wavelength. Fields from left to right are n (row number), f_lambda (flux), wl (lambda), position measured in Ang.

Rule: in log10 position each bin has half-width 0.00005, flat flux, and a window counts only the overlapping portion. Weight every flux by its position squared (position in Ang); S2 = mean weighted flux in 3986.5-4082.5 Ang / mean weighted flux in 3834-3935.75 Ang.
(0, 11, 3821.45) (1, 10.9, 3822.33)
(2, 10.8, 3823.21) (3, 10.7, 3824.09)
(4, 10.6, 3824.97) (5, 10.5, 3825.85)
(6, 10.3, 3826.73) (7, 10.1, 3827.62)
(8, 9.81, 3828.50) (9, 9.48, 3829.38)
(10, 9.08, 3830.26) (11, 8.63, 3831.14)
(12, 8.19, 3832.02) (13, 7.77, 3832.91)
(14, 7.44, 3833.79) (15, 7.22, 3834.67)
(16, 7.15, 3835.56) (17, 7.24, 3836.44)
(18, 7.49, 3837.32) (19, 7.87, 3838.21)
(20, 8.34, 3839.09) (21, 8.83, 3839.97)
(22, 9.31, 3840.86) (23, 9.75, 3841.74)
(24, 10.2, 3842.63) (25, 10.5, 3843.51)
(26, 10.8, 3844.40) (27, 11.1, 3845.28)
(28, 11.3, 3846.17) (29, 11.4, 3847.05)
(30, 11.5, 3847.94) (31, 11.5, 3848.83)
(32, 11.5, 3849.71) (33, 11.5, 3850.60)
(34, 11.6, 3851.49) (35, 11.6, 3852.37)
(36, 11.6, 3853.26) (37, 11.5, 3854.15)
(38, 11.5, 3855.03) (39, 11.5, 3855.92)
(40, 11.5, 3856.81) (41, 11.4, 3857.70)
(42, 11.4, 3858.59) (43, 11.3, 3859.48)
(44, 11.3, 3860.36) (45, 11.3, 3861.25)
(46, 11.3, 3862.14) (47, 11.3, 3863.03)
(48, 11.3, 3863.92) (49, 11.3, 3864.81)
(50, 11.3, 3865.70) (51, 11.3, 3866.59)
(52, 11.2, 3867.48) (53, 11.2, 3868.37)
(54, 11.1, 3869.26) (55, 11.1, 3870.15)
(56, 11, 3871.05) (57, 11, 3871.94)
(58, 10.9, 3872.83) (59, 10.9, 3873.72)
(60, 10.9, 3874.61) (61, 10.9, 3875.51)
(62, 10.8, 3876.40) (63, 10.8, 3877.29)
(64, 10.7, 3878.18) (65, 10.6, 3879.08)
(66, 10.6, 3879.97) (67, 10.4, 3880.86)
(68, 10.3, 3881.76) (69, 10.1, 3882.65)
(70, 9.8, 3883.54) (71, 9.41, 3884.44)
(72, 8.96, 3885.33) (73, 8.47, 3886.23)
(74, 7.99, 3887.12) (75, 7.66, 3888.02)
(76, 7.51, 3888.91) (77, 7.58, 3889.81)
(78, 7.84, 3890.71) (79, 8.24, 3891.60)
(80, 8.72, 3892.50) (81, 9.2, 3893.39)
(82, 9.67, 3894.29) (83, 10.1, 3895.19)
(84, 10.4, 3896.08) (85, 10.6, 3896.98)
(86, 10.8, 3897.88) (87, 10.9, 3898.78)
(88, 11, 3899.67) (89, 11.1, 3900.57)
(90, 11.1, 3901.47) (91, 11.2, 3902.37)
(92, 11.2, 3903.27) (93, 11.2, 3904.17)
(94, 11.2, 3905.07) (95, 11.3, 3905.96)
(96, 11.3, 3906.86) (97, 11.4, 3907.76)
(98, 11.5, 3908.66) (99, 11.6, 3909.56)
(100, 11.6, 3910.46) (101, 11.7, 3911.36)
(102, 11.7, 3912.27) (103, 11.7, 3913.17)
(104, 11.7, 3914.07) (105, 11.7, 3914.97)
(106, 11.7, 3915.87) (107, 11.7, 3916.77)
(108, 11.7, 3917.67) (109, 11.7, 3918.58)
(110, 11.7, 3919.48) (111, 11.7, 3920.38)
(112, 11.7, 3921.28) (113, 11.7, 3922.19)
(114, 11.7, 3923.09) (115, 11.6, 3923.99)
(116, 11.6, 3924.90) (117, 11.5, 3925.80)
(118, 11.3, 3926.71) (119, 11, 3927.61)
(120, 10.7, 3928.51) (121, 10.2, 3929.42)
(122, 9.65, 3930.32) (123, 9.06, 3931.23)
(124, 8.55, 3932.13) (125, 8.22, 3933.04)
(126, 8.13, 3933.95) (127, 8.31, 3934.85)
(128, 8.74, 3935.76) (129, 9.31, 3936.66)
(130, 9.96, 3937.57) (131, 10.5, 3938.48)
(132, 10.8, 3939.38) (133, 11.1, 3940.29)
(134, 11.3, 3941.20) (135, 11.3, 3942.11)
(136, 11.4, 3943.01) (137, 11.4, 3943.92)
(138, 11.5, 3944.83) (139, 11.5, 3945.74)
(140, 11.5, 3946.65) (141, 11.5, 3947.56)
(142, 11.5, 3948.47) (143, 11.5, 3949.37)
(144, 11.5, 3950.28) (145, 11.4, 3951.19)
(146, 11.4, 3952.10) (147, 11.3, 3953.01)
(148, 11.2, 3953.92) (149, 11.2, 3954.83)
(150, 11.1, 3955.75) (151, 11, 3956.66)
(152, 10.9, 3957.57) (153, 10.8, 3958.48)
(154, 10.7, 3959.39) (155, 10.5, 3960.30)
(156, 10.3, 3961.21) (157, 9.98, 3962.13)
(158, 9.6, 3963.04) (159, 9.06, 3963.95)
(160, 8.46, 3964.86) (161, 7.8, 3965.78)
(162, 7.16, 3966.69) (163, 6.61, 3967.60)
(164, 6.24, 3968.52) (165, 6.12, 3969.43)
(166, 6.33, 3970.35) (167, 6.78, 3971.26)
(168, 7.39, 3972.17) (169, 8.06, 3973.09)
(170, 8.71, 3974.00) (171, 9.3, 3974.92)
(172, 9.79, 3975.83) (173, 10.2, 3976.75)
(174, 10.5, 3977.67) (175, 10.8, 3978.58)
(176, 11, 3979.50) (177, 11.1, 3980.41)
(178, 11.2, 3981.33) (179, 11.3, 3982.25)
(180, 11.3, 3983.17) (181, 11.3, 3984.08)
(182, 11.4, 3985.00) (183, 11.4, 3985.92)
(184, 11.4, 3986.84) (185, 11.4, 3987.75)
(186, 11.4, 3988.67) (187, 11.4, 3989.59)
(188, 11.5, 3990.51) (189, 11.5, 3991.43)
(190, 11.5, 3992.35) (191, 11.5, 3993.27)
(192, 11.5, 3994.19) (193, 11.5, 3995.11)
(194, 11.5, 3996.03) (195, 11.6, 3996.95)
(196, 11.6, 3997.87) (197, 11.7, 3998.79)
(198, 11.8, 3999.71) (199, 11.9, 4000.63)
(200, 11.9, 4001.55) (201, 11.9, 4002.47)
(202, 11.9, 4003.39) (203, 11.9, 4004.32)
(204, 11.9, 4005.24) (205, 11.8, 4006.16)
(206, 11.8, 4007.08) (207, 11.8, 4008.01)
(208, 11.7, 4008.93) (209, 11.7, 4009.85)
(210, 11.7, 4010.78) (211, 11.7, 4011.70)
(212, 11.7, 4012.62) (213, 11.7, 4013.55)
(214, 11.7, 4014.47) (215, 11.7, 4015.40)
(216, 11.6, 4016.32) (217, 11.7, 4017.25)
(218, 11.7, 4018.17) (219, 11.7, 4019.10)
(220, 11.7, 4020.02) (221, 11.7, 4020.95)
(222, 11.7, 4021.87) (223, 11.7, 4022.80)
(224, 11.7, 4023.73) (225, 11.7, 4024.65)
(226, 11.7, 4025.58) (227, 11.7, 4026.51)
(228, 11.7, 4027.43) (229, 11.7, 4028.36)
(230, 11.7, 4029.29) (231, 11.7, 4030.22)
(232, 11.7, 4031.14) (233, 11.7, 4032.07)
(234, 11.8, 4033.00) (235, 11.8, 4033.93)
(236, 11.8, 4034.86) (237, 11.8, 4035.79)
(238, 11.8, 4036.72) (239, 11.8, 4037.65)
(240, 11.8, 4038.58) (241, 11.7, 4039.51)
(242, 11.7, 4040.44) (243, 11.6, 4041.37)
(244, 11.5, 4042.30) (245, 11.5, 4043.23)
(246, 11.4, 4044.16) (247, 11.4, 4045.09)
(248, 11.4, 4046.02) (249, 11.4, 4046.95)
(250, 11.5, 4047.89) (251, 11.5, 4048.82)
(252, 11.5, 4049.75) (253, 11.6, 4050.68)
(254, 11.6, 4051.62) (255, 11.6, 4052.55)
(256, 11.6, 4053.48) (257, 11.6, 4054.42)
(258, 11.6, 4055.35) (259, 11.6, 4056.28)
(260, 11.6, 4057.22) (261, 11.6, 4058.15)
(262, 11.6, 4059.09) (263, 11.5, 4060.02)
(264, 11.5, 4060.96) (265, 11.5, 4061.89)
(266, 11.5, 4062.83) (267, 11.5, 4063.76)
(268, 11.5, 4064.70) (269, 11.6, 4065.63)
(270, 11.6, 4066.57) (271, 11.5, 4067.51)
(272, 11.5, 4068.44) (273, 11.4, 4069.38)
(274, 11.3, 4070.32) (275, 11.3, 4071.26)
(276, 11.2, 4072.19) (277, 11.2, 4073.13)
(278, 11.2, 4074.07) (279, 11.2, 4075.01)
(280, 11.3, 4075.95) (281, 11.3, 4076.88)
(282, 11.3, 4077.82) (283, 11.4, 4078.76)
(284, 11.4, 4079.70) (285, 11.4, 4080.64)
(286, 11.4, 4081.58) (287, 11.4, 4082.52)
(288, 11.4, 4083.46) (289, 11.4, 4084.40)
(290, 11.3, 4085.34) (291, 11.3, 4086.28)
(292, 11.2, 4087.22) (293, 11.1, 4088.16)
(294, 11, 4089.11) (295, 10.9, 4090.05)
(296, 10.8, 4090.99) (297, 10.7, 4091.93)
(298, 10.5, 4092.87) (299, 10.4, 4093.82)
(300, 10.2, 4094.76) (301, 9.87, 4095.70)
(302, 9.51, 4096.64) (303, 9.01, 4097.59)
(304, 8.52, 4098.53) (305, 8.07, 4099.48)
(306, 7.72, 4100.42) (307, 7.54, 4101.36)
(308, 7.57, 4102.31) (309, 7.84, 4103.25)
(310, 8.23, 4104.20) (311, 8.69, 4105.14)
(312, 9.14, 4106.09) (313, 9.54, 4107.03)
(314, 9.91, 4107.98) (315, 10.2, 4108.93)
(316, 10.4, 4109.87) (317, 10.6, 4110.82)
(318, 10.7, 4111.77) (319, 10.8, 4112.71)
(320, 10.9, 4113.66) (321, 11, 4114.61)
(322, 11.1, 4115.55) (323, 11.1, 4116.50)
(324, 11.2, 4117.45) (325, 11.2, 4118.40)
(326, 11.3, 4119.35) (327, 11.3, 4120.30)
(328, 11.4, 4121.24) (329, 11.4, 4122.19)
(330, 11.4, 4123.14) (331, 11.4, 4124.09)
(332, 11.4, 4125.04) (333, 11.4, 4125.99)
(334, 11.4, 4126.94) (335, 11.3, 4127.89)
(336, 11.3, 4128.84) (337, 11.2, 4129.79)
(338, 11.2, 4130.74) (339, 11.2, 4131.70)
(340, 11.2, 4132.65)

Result 1.19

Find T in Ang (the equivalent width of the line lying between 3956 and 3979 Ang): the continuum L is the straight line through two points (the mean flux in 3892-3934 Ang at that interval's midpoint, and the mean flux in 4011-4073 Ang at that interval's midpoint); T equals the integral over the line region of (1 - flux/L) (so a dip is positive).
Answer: 4.7 Ang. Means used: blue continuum 10.9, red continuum 11.6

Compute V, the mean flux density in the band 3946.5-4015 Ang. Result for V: 10.7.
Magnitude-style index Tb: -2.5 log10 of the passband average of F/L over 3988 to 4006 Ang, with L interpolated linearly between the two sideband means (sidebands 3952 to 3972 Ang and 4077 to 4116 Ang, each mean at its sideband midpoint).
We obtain -0.22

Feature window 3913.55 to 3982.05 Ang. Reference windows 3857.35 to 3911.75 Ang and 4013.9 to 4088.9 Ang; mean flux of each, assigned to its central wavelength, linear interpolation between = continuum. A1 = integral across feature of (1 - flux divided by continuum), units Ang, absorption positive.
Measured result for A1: 4.0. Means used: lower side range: 10.5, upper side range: 11.5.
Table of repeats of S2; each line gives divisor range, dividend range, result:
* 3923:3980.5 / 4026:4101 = 1.19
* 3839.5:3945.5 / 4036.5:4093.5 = 1.16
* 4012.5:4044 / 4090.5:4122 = 0.88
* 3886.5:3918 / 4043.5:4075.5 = 1.18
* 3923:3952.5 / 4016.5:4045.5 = 1.15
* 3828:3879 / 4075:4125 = 1.13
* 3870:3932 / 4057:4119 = 1.10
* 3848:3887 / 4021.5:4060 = 1.16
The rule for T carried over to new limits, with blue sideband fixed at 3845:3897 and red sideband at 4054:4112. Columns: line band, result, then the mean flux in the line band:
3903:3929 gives -2.4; 11.5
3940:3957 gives -1.3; 11.3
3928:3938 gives 1.3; 9.18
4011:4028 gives -1.7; 11.7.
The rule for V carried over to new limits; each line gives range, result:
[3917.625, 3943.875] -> 10.5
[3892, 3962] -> 10.9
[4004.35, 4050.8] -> 11.7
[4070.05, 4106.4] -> 10.3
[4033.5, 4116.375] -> 10.9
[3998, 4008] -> 11.8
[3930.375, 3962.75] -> 10.6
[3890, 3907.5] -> 10.3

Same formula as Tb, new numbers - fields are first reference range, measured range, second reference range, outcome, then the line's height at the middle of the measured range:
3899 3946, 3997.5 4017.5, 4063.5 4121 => -0.10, 10.7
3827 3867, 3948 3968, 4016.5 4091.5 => 0.07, 10.9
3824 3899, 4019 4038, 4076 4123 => -0.14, 10.3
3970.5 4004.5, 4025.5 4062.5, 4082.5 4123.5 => -0.10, 10.6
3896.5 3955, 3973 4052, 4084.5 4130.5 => -0.08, 10.7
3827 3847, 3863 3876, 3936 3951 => -0.15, 9.66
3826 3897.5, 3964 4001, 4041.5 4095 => 0.07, 10.8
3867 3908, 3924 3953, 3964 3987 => -0.10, 9.65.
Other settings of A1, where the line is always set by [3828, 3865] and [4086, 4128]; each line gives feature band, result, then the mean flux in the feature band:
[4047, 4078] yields -3.70 Ang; 11.5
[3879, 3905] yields 1.11 Ang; 9.76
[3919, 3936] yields -0.32 Ang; 10.4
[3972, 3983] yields 0.18 Ang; 10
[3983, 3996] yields -1.54 Ang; 11.4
